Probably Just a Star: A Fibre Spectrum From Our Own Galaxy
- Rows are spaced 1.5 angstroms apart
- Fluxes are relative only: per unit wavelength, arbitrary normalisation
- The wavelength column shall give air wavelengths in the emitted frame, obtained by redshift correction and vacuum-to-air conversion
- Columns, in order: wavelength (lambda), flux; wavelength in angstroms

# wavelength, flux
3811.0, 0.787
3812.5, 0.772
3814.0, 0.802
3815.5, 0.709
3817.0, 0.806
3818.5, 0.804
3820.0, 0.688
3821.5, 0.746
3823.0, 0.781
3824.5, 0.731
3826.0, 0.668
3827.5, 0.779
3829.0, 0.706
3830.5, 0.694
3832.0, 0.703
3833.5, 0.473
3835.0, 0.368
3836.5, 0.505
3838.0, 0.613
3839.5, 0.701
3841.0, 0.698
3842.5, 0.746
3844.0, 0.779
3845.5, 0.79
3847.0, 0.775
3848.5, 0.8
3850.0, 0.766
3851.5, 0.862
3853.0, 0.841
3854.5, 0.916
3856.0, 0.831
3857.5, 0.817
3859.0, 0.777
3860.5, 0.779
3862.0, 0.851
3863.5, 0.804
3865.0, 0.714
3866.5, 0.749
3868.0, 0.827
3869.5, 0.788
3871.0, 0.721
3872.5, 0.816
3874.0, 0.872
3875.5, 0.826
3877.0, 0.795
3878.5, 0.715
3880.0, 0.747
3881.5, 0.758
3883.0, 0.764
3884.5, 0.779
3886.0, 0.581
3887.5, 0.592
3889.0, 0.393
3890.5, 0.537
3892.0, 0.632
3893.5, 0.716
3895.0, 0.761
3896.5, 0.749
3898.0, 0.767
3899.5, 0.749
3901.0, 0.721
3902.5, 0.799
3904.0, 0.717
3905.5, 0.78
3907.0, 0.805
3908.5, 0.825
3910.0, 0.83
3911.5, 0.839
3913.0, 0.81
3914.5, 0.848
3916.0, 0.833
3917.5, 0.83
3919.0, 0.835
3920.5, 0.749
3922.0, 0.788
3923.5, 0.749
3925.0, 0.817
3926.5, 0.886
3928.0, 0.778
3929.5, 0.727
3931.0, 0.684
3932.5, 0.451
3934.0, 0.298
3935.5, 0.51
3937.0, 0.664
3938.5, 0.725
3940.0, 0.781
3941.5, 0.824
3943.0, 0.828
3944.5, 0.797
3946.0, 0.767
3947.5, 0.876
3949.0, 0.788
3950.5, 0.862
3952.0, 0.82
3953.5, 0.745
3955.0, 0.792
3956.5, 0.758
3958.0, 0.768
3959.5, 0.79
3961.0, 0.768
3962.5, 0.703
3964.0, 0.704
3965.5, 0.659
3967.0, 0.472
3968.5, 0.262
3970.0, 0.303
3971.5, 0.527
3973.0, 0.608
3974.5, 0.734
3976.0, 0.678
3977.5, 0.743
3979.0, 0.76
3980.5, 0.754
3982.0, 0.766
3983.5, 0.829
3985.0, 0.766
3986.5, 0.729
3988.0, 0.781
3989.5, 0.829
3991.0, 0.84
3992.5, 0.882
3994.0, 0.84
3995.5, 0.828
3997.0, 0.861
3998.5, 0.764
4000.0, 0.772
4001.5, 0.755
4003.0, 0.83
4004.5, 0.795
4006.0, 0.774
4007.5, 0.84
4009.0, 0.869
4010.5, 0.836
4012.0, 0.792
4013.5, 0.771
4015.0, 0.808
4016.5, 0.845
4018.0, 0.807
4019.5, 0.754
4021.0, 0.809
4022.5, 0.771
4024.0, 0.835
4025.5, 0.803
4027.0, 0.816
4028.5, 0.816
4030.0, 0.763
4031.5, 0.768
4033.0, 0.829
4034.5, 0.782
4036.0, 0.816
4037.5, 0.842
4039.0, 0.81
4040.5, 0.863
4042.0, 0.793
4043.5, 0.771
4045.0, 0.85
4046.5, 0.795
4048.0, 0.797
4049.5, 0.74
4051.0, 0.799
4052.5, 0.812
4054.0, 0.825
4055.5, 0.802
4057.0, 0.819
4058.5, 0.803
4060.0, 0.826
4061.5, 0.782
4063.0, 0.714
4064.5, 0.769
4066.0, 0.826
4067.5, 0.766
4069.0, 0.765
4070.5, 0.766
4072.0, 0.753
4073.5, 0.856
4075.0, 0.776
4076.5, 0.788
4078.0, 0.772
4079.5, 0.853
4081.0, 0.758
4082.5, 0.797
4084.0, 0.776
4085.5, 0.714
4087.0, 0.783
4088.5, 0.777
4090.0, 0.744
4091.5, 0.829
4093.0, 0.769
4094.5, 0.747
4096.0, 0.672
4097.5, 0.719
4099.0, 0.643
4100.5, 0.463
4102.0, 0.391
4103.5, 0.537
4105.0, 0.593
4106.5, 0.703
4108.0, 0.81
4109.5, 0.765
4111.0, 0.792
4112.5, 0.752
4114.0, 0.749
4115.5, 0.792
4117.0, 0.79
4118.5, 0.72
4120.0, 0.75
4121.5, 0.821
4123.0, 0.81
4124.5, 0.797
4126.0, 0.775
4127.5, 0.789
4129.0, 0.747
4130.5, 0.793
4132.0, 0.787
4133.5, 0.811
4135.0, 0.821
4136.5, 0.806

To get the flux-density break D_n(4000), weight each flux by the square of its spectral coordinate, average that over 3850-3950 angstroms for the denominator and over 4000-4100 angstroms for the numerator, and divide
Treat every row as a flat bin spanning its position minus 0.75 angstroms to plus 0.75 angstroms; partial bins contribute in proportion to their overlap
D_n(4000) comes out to 1.1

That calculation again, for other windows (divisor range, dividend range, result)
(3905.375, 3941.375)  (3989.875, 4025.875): 1.14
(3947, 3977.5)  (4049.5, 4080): 1.22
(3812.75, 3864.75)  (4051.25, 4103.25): 1.15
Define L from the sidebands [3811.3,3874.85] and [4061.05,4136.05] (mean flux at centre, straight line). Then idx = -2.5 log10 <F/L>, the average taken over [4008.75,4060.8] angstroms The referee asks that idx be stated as -0.08 mag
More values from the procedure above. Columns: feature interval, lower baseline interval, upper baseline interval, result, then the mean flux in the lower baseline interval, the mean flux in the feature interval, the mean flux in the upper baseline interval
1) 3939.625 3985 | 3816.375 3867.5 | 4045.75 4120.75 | 0.04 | 0.737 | 0.716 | 0.751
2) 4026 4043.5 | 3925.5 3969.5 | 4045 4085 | -0.05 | 0.705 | 0.807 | 0.79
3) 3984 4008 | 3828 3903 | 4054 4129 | -0.09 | 0.729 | 0.805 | 0.751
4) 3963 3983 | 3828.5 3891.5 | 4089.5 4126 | 0.17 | 0.728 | 0.617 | 0.716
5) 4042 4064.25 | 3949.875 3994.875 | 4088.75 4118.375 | -0.13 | 0.716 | 0.795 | 0.7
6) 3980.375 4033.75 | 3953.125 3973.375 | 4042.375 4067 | -0.14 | 0.631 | 0.804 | 0.795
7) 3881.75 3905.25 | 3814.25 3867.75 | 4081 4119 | 0.07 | 0.738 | 0.687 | 0.714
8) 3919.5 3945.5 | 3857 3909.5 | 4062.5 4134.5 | 0.05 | 0.744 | 0.711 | 0.748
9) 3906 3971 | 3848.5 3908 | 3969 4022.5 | 0.05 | 0.755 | 0.728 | 0.766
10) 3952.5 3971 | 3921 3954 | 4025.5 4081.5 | 0.16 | 0.735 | 0.644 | 0.797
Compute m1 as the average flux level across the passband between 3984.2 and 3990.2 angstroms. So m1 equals 0.776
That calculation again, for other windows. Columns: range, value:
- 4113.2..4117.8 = 0.776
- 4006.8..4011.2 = 0.849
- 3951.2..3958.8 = 0.777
